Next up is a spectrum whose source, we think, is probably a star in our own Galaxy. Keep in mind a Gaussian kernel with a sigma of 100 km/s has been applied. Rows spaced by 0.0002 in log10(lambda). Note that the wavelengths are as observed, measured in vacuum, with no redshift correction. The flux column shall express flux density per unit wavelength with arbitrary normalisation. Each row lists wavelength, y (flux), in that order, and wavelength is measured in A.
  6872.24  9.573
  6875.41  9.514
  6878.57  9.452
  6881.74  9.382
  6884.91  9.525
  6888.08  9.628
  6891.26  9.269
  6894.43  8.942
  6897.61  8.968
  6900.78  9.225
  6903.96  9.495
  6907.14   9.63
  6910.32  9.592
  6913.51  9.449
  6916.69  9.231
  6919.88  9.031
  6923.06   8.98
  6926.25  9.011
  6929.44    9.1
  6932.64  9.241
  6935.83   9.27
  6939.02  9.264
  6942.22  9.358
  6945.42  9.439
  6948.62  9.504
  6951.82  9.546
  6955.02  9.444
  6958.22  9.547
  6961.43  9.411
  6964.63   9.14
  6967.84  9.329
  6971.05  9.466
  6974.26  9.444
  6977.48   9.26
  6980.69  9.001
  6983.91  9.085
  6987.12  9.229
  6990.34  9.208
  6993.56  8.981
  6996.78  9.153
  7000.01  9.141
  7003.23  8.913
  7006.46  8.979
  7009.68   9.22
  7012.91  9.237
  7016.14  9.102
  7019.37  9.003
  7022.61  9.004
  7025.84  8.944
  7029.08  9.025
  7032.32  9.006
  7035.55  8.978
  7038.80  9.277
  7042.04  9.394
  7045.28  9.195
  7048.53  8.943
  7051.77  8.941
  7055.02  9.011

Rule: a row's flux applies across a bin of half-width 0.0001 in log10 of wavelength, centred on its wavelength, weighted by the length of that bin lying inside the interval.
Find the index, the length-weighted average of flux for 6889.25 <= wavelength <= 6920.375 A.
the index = 9.29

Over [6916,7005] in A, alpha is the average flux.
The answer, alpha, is 9.24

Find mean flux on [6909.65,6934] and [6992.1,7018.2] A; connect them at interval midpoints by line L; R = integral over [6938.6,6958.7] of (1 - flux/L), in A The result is -0.6 A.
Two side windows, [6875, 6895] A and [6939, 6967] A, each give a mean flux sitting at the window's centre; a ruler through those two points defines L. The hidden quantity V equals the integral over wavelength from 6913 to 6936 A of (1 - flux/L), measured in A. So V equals 0.6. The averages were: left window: 9.4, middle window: 9.15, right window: 9.41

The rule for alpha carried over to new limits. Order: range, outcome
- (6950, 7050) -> 9.18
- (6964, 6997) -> 9.21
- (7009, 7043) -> 9.1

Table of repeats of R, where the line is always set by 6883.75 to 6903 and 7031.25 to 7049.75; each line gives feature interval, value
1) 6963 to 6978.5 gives -0.22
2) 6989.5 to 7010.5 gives 0.23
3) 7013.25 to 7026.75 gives 0.18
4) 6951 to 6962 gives -0.34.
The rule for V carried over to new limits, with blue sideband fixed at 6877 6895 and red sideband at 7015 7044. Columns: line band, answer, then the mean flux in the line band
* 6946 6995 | -0.54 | 9.31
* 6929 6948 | -0.05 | 9.3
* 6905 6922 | -0.09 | 9.38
